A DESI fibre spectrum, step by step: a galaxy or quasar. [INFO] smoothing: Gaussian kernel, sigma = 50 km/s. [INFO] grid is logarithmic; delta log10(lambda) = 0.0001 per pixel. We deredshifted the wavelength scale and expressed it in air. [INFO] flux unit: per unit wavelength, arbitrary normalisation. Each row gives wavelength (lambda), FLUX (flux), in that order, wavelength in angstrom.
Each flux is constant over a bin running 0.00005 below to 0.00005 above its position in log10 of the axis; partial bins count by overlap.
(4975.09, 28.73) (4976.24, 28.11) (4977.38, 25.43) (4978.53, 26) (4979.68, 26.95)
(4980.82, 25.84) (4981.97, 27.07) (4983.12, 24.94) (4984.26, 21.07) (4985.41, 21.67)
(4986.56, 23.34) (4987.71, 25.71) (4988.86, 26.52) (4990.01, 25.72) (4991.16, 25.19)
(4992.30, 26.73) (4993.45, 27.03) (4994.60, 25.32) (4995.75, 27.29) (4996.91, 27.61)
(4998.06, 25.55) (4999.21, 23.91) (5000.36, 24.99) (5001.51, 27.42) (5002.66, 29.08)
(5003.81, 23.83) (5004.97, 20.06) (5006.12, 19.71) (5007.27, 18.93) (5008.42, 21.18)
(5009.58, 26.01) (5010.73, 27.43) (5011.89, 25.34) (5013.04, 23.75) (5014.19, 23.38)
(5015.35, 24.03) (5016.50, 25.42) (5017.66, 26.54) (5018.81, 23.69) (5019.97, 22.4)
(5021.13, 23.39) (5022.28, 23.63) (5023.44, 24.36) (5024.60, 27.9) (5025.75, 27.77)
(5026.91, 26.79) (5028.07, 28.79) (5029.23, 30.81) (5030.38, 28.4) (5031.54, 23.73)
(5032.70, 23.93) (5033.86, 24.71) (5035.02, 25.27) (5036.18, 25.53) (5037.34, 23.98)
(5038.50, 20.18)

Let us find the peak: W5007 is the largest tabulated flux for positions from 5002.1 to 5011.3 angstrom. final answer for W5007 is 29.08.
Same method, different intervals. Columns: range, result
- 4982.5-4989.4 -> 26.52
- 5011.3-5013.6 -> 25.34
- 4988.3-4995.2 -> 27.03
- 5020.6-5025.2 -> 27.9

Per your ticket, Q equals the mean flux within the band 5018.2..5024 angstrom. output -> 23.5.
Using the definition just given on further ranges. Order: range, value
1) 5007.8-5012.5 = 24.9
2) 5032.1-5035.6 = 24.6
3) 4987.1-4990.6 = 25.9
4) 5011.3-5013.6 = 24.5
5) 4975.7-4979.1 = 26.5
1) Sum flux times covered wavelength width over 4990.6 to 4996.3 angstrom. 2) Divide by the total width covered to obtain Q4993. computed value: 26.4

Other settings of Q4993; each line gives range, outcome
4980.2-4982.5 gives 26.5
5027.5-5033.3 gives 27.1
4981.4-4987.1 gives 23.6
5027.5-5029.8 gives 29.8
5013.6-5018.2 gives 24.8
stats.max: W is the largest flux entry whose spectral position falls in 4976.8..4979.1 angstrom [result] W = 26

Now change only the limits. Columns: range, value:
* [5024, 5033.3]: 30.81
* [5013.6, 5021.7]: 26.54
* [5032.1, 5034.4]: 24.71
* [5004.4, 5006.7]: 20.06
